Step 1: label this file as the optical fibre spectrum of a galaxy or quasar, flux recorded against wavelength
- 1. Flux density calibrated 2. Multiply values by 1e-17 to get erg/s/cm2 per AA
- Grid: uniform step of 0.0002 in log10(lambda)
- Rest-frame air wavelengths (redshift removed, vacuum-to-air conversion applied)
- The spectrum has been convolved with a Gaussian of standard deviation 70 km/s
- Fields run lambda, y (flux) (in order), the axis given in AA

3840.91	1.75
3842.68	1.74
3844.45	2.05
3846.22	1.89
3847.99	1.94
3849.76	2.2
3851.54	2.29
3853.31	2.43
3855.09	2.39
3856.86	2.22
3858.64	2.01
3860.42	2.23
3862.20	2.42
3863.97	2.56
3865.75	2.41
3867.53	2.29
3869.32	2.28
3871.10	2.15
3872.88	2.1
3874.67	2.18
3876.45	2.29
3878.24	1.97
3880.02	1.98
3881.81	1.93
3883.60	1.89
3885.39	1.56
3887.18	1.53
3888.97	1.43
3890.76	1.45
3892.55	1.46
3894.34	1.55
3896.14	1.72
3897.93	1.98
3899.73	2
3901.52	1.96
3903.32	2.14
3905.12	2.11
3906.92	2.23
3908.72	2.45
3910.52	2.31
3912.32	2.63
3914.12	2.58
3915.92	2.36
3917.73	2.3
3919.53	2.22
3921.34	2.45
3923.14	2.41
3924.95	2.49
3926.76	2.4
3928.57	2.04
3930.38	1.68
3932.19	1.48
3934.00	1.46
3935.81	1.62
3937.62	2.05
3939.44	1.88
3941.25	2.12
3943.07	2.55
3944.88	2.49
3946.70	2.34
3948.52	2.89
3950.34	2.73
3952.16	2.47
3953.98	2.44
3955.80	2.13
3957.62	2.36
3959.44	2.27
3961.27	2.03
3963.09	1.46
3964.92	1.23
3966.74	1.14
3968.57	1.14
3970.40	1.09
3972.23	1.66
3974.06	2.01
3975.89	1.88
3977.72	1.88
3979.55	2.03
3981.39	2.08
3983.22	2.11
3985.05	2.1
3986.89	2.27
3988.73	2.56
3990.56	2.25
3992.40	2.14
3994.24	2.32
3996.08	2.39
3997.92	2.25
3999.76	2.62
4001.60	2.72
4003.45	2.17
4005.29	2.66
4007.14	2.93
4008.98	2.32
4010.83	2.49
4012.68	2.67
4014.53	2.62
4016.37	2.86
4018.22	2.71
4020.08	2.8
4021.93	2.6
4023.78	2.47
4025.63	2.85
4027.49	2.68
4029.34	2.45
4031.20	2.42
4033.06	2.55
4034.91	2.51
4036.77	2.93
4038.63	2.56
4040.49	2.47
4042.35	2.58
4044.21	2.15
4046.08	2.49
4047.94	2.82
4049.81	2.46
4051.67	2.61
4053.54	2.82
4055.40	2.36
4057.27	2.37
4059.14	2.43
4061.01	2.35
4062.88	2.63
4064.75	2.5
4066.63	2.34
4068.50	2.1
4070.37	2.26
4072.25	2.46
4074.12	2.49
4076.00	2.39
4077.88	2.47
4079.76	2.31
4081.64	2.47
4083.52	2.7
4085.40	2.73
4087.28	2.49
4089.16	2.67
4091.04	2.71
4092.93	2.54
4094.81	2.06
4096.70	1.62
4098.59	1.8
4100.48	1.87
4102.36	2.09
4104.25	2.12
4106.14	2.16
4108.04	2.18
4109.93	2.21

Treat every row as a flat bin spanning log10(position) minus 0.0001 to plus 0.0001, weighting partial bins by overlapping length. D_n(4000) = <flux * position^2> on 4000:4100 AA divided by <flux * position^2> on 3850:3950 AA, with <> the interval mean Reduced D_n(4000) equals 1.27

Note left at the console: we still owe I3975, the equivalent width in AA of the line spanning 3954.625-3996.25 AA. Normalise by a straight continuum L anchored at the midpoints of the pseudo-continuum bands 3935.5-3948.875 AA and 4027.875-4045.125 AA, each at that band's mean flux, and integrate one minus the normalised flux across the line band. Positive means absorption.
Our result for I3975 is 7.3 AA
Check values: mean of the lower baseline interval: 2.24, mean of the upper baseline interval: 2.52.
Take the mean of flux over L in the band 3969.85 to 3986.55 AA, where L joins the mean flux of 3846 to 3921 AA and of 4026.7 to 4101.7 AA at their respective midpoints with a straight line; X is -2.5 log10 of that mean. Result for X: 0.20 mag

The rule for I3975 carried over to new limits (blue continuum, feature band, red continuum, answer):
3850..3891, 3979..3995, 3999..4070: 1.4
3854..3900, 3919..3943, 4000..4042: 2.0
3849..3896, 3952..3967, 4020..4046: 2.4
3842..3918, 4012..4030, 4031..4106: -2.7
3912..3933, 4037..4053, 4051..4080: -0.9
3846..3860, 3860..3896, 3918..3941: 2.8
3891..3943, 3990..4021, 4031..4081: -2.6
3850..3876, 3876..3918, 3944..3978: 3.6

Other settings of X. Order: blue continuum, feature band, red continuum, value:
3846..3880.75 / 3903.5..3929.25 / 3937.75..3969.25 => -0.097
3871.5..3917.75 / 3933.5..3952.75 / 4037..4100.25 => -0.063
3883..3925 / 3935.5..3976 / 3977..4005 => 0.088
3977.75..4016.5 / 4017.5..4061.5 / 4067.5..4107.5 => -0.093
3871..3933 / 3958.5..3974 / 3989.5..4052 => 0.446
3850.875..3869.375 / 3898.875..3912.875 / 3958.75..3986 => -0.070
